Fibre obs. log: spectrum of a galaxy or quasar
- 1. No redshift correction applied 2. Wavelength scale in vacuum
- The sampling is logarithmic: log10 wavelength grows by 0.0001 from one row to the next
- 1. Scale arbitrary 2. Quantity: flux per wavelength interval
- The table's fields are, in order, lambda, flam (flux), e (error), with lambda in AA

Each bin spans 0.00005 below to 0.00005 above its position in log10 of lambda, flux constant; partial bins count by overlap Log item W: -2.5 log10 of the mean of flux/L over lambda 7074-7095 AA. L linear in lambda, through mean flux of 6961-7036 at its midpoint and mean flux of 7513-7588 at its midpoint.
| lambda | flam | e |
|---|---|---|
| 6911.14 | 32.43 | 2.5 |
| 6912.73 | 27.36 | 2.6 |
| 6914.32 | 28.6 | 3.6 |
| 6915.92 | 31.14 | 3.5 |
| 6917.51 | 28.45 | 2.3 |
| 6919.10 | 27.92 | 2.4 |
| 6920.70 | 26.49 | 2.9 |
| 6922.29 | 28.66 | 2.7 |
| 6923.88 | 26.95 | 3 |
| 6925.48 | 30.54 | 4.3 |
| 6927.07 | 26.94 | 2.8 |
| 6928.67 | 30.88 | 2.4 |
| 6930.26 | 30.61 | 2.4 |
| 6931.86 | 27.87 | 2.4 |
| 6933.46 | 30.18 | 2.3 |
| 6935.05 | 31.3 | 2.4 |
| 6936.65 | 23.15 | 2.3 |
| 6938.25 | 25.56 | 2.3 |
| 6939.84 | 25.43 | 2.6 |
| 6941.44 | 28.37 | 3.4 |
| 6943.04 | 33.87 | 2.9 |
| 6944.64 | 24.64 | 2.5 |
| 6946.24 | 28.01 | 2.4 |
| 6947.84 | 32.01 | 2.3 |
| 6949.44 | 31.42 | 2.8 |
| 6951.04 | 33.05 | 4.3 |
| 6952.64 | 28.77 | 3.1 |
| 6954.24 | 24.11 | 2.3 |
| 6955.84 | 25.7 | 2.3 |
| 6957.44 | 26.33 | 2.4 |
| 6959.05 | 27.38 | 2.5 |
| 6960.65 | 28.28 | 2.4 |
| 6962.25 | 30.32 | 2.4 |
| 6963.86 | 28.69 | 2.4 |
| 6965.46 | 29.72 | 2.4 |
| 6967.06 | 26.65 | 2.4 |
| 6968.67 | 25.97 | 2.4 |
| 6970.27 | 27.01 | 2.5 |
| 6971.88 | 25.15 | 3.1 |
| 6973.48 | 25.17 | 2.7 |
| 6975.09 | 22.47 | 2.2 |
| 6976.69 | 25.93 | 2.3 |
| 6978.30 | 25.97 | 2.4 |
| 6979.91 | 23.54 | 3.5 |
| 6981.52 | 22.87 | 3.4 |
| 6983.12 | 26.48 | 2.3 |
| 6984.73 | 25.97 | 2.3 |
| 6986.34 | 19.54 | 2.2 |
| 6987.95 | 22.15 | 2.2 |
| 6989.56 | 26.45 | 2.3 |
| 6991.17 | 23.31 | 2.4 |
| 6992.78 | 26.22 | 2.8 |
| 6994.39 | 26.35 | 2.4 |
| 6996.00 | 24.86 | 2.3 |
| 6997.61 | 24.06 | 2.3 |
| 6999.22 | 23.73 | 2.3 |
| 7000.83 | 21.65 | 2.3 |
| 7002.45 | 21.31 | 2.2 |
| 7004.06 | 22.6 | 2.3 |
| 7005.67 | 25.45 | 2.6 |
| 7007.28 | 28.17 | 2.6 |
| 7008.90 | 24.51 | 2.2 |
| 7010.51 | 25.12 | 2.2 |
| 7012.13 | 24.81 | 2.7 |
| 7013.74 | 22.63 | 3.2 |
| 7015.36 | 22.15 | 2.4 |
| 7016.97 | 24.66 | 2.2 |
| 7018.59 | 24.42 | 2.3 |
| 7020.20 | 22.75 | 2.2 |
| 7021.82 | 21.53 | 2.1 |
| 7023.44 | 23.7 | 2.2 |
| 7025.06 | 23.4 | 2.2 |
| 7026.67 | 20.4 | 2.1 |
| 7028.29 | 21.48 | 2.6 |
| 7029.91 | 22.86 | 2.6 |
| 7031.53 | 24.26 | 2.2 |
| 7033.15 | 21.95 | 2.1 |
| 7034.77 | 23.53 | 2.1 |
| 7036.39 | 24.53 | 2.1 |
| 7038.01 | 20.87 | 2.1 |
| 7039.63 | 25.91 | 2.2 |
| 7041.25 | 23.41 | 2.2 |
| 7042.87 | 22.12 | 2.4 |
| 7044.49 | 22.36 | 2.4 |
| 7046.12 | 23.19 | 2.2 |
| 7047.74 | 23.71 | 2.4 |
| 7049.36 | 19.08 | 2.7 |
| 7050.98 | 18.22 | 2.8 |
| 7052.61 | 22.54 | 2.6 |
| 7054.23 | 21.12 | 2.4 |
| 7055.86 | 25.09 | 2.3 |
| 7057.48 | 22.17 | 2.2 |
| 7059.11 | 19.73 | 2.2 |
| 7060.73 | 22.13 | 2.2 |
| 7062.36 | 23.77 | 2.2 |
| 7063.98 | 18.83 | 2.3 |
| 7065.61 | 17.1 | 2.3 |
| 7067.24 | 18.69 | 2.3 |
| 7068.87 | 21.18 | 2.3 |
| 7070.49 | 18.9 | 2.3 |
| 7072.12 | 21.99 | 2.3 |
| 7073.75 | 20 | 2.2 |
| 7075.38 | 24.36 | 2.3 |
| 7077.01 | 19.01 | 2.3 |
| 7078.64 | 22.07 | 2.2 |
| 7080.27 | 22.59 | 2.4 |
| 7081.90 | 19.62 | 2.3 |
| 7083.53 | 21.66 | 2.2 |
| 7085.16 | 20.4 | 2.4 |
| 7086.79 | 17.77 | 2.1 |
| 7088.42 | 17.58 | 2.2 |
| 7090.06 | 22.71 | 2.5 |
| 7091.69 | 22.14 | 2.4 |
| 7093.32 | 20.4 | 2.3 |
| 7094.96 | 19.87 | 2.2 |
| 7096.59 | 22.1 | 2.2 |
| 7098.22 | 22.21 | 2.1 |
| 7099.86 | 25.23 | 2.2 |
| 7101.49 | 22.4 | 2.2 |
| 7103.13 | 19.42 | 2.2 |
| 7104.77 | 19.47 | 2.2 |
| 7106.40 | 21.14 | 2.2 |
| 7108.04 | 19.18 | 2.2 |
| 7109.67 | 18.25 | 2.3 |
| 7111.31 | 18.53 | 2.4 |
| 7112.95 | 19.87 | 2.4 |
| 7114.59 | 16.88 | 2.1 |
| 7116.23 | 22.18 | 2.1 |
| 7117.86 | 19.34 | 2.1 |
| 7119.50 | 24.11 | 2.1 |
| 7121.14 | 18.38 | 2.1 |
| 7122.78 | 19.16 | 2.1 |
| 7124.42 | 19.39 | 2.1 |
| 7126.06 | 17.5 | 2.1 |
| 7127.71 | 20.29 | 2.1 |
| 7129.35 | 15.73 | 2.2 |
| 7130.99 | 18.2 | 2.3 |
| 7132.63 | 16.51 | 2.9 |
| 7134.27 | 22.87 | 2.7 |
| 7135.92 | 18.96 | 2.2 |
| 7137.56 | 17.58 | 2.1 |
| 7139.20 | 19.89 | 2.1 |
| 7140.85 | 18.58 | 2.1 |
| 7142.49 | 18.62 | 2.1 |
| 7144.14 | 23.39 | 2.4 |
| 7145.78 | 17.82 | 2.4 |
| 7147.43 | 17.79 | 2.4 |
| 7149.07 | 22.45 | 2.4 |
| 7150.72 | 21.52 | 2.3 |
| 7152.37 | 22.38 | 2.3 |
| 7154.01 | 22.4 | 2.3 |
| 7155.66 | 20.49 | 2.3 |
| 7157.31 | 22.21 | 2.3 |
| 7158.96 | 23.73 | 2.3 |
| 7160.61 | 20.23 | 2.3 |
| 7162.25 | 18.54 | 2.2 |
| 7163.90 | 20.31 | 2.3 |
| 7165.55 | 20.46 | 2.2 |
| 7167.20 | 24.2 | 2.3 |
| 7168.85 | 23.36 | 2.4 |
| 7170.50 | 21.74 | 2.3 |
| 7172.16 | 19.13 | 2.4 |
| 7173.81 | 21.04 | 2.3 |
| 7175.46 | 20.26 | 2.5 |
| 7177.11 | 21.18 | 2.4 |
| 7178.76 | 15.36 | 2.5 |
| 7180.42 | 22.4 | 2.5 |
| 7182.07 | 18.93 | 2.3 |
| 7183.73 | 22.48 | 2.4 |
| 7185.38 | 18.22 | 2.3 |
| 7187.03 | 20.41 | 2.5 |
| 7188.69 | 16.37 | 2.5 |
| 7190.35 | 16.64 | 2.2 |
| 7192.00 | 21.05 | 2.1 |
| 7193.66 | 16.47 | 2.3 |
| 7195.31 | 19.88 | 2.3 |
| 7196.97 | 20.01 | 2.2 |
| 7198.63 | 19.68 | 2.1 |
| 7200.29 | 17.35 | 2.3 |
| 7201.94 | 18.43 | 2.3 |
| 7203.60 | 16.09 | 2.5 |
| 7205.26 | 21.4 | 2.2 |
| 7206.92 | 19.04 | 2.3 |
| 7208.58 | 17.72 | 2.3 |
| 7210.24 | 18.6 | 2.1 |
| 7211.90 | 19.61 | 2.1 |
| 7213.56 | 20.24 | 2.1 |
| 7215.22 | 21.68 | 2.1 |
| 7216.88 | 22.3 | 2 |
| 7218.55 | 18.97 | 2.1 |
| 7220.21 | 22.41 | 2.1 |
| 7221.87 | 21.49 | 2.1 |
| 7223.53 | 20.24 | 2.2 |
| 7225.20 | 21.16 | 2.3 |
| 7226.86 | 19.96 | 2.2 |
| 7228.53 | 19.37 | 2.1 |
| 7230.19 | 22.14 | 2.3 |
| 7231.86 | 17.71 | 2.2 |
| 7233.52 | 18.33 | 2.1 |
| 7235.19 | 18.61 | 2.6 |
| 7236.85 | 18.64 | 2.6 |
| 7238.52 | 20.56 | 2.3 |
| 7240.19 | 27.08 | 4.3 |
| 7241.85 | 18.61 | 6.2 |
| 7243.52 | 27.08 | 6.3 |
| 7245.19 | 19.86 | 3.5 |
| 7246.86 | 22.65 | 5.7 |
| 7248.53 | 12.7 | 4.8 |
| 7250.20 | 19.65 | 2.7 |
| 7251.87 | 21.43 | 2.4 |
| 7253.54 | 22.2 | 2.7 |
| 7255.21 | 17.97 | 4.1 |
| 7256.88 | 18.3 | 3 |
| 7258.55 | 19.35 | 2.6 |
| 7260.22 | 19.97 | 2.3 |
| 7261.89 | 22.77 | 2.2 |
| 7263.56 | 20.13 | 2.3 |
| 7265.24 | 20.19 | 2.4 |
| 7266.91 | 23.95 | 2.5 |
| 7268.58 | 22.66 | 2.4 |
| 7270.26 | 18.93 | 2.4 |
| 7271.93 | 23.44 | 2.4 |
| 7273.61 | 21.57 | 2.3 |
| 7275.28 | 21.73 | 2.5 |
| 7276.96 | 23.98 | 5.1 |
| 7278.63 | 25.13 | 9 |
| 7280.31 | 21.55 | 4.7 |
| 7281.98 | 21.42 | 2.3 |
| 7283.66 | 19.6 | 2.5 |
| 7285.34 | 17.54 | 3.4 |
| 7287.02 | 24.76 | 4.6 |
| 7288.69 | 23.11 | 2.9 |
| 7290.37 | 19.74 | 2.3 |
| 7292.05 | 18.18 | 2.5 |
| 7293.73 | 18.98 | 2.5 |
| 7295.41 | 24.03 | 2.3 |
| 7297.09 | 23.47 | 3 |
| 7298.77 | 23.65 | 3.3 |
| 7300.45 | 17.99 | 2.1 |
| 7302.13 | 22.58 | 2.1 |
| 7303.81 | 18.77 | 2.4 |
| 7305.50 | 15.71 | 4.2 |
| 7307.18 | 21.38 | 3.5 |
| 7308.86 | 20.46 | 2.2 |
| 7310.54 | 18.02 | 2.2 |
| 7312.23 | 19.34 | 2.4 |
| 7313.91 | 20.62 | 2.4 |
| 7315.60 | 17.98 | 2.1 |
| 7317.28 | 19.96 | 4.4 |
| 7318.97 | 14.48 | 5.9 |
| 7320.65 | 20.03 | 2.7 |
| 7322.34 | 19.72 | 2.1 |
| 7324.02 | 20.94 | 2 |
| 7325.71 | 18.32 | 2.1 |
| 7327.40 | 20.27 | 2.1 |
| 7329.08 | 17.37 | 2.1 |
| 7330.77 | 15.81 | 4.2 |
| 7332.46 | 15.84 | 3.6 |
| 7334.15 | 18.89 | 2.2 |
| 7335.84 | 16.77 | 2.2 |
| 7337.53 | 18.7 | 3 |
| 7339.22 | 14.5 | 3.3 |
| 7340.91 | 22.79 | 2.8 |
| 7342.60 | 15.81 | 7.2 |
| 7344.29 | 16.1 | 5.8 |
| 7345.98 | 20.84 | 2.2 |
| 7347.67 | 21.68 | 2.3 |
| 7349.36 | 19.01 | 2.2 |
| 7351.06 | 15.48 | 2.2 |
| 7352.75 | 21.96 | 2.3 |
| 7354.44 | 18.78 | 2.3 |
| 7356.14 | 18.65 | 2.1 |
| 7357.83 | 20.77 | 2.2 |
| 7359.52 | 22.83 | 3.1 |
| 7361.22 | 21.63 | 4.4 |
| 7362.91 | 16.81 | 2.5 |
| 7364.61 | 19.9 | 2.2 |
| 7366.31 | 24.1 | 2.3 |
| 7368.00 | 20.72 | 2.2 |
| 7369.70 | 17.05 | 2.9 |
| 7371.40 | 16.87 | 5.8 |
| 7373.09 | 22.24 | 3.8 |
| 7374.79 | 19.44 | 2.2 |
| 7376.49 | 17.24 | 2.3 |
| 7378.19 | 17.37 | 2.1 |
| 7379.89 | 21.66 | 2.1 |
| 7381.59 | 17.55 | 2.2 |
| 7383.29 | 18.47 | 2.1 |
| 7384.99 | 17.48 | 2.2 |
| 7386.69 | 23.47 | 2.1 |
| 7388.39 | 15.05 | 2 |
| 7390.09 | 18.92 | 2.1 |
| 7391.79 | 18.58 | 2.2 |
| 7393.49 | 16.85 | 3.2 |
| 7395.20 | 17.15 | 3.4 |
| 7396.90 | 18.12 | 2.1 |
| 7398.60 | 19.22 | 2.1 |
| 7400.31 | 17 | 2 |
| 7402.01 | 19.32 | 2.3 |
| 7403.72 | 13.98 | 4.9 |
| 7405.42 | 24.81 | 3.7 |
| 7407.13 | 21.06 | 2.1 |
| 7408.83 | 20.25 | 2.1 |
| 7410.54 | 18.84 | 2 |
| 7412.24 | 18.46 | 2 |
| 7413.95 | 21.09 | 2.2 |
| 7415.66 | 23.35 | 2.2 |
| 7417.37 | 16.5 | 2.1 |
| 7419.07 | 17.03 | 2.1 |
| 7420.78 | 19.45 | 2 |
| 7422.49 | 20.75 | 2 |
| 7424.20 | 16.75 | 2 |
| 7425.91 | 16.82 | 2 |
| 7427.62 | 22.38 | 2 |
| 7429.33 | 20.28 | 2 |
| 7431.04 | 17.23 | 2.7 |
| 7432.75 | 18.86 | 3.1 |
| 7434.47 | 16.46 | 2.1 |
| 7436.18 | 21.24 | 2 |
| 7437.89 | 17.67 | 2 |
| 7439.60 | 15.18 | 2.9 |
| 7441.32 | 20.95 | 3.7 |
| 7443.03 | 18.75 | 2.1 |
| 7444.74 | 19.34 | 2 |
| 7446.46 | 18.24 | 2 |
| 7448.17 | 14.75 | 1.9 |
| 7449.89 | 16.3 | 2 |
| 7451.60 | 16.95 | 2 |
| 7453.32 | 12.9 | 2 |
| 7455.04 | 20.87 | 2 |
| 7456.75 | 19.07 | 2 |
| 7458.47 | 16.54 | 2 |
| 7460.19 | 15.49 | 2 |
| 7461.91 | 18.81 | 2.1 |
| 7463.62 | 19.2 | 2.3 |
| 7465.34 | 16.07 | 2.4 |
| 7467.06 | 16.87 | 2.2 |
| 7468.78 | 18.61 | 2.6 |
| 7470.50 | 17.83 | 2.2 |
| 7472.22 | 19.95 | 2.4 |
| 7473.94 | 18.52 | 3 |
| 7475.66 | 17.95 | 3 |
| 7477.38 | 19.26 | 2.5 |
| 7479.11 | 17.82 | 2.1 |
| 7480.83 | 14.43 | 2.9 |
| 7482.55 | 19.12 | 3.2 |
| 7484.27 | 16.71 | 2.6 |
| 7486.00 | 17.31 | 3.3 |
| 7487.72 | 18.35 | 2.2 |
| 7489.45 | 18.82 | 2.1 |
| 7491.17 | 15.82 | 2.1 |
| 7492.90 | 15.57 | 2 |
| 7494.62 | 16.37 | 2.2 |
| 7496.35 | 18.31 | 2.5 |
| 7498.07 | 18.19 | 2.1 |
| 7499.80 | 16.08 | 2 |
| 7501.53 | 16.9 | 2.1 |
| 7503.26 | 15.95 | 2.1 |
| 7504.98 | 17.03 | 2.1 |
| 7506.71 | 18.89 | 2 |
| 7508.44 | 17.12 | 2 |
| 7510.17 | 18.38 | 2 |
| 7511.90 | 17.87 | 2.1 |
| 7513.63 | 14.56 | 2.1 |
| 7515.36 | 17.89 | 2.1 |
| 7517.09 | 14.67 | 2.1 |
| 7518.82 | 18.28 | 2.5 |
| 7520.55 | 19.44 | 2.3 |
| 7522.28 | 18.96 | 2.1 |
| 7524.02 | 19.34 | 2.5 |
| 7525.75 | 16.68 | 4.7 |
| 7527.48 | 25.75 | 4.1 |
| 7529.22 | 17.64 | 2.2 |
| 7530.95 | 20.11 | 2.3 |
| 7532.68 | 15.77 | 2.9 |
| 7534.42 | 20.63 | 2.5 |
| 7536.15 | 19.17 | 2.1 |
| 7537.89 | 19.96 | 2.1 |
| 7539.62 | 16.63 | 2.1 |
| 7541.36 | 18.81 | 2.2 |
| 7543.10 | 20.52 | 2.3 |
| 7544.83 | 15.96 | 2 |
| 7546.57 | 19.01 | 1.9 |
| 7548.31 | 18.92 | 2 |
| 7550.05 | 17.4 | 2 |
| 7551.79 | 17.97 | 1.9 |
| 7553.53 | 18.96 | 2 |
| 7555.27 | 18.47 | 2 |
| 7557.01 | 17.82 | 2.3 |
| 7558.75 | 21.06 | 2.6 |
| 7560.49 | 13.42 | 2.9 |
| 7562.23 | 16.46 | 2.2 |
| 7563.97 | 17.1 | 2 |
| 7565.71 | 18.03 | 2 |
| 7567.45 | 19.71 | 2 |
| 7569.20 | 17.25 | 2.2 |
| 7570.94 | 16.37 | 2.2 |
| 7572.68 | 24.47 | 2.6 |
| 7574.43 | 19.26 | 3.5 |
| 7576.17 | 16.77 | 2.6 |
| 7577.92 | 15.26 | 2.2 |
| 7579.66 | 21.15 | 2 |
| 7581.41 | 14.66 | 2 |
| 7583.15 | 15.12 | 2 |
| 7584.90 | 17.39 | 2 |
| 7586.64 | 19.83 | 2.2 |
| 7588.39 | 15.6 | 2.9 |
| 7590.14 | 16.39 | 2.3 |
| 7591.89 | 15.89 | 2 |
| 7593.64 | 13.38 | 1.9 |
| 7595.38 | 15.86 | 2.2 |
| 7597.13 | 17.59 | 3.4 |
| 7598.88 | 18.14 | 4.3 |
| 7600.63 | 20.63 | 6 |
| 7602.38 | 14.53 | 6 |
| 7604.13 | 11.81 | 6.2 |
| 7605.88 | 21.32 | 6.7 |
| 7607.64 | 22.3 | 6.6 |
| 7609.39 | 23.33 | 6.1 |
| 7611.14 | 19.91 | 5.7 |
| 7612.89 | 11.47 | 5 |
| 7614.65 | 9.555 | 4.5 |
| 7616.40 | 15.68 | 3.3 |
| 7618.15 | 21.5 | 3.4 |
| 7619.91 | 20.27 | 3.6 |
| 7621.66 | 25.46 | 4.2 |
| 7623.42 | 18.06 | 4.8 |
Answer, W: 0.13 mag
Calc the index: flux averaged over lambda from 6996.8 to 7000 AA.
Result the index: 23.9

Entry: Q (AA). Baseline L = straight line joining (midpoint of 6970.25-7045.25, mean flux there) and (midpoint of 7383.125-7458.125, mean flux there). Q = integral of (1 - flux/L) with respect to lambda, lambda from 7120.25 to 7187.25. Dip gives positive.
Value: 5.6 AA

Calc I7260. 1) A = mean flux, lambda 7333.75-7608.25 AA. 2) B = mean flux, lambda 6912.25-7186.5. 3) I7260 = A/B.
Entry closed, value 0.79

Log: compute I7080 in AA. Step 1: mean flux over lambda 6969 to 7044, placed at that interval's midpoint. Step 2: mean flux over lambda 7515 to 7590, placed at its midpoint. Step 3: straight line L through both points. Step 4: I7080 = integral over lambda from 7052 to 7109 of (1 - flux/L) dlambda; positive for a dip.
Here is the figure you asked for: 5.2 AA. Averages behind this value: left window 23.9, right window 18.2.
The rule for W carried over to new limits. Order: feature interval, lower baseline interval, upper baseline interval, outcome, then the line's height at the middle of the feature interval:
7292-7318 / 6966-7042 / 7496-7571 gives 0.03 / 20.6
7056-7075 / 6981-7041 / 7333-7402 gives 0.11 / 23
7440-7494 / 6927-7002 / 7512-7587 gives 0.10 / 19.4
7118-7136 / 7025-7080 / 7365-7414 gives 0.11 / 21.1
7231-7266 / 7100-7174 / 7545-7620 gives -0.04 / 19.5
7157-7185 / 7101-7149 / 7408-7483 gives -0.09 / 19.2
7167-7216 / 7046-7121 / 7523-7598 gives 0.03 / 20.1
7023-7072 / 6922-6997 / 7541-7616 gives 0.17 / 25.7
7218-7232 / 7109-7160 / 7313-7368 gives -0.06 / 19.5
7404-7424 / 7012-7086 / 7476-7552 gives -0.06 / 18.8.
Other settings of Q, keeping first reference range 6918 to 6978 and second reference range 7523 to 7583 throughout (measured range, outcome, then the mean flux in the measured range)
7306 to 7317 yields 1.31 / 19.5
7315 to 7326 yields 1.60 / 18.8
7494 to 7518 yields 2.64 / 17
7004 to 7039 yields 4.25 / 23.5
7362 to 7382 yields 1.82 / 19.3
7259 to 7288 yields 1.35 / 21.7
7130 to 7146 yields 3.62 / 19.3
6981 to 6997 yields 1.63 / 24.4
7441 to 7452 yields 1.25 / 17.8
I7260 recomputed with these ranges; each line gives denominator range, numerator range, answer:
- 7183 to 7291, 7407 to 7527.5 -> 0.88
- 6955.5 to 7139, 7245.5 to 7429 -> 0.88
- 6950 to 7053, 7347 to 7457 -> 0.77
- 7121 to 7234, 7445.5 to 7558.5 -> 0.90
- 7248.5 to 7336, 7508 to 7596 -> 0.89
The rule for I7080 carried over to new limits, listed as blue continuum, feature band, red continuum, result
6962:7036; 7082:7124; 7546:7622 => 5.0 AA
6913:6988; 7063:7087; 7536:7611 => 4.8 AA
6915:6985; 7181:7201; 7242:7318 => 3.2 AA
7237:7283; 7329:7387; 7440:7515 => 1.7 AA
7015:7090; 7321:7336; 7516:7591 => 1.1 AA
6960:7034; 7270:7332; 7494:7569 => 1.7 AA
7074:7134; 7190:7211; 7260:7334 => 1.6 AA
